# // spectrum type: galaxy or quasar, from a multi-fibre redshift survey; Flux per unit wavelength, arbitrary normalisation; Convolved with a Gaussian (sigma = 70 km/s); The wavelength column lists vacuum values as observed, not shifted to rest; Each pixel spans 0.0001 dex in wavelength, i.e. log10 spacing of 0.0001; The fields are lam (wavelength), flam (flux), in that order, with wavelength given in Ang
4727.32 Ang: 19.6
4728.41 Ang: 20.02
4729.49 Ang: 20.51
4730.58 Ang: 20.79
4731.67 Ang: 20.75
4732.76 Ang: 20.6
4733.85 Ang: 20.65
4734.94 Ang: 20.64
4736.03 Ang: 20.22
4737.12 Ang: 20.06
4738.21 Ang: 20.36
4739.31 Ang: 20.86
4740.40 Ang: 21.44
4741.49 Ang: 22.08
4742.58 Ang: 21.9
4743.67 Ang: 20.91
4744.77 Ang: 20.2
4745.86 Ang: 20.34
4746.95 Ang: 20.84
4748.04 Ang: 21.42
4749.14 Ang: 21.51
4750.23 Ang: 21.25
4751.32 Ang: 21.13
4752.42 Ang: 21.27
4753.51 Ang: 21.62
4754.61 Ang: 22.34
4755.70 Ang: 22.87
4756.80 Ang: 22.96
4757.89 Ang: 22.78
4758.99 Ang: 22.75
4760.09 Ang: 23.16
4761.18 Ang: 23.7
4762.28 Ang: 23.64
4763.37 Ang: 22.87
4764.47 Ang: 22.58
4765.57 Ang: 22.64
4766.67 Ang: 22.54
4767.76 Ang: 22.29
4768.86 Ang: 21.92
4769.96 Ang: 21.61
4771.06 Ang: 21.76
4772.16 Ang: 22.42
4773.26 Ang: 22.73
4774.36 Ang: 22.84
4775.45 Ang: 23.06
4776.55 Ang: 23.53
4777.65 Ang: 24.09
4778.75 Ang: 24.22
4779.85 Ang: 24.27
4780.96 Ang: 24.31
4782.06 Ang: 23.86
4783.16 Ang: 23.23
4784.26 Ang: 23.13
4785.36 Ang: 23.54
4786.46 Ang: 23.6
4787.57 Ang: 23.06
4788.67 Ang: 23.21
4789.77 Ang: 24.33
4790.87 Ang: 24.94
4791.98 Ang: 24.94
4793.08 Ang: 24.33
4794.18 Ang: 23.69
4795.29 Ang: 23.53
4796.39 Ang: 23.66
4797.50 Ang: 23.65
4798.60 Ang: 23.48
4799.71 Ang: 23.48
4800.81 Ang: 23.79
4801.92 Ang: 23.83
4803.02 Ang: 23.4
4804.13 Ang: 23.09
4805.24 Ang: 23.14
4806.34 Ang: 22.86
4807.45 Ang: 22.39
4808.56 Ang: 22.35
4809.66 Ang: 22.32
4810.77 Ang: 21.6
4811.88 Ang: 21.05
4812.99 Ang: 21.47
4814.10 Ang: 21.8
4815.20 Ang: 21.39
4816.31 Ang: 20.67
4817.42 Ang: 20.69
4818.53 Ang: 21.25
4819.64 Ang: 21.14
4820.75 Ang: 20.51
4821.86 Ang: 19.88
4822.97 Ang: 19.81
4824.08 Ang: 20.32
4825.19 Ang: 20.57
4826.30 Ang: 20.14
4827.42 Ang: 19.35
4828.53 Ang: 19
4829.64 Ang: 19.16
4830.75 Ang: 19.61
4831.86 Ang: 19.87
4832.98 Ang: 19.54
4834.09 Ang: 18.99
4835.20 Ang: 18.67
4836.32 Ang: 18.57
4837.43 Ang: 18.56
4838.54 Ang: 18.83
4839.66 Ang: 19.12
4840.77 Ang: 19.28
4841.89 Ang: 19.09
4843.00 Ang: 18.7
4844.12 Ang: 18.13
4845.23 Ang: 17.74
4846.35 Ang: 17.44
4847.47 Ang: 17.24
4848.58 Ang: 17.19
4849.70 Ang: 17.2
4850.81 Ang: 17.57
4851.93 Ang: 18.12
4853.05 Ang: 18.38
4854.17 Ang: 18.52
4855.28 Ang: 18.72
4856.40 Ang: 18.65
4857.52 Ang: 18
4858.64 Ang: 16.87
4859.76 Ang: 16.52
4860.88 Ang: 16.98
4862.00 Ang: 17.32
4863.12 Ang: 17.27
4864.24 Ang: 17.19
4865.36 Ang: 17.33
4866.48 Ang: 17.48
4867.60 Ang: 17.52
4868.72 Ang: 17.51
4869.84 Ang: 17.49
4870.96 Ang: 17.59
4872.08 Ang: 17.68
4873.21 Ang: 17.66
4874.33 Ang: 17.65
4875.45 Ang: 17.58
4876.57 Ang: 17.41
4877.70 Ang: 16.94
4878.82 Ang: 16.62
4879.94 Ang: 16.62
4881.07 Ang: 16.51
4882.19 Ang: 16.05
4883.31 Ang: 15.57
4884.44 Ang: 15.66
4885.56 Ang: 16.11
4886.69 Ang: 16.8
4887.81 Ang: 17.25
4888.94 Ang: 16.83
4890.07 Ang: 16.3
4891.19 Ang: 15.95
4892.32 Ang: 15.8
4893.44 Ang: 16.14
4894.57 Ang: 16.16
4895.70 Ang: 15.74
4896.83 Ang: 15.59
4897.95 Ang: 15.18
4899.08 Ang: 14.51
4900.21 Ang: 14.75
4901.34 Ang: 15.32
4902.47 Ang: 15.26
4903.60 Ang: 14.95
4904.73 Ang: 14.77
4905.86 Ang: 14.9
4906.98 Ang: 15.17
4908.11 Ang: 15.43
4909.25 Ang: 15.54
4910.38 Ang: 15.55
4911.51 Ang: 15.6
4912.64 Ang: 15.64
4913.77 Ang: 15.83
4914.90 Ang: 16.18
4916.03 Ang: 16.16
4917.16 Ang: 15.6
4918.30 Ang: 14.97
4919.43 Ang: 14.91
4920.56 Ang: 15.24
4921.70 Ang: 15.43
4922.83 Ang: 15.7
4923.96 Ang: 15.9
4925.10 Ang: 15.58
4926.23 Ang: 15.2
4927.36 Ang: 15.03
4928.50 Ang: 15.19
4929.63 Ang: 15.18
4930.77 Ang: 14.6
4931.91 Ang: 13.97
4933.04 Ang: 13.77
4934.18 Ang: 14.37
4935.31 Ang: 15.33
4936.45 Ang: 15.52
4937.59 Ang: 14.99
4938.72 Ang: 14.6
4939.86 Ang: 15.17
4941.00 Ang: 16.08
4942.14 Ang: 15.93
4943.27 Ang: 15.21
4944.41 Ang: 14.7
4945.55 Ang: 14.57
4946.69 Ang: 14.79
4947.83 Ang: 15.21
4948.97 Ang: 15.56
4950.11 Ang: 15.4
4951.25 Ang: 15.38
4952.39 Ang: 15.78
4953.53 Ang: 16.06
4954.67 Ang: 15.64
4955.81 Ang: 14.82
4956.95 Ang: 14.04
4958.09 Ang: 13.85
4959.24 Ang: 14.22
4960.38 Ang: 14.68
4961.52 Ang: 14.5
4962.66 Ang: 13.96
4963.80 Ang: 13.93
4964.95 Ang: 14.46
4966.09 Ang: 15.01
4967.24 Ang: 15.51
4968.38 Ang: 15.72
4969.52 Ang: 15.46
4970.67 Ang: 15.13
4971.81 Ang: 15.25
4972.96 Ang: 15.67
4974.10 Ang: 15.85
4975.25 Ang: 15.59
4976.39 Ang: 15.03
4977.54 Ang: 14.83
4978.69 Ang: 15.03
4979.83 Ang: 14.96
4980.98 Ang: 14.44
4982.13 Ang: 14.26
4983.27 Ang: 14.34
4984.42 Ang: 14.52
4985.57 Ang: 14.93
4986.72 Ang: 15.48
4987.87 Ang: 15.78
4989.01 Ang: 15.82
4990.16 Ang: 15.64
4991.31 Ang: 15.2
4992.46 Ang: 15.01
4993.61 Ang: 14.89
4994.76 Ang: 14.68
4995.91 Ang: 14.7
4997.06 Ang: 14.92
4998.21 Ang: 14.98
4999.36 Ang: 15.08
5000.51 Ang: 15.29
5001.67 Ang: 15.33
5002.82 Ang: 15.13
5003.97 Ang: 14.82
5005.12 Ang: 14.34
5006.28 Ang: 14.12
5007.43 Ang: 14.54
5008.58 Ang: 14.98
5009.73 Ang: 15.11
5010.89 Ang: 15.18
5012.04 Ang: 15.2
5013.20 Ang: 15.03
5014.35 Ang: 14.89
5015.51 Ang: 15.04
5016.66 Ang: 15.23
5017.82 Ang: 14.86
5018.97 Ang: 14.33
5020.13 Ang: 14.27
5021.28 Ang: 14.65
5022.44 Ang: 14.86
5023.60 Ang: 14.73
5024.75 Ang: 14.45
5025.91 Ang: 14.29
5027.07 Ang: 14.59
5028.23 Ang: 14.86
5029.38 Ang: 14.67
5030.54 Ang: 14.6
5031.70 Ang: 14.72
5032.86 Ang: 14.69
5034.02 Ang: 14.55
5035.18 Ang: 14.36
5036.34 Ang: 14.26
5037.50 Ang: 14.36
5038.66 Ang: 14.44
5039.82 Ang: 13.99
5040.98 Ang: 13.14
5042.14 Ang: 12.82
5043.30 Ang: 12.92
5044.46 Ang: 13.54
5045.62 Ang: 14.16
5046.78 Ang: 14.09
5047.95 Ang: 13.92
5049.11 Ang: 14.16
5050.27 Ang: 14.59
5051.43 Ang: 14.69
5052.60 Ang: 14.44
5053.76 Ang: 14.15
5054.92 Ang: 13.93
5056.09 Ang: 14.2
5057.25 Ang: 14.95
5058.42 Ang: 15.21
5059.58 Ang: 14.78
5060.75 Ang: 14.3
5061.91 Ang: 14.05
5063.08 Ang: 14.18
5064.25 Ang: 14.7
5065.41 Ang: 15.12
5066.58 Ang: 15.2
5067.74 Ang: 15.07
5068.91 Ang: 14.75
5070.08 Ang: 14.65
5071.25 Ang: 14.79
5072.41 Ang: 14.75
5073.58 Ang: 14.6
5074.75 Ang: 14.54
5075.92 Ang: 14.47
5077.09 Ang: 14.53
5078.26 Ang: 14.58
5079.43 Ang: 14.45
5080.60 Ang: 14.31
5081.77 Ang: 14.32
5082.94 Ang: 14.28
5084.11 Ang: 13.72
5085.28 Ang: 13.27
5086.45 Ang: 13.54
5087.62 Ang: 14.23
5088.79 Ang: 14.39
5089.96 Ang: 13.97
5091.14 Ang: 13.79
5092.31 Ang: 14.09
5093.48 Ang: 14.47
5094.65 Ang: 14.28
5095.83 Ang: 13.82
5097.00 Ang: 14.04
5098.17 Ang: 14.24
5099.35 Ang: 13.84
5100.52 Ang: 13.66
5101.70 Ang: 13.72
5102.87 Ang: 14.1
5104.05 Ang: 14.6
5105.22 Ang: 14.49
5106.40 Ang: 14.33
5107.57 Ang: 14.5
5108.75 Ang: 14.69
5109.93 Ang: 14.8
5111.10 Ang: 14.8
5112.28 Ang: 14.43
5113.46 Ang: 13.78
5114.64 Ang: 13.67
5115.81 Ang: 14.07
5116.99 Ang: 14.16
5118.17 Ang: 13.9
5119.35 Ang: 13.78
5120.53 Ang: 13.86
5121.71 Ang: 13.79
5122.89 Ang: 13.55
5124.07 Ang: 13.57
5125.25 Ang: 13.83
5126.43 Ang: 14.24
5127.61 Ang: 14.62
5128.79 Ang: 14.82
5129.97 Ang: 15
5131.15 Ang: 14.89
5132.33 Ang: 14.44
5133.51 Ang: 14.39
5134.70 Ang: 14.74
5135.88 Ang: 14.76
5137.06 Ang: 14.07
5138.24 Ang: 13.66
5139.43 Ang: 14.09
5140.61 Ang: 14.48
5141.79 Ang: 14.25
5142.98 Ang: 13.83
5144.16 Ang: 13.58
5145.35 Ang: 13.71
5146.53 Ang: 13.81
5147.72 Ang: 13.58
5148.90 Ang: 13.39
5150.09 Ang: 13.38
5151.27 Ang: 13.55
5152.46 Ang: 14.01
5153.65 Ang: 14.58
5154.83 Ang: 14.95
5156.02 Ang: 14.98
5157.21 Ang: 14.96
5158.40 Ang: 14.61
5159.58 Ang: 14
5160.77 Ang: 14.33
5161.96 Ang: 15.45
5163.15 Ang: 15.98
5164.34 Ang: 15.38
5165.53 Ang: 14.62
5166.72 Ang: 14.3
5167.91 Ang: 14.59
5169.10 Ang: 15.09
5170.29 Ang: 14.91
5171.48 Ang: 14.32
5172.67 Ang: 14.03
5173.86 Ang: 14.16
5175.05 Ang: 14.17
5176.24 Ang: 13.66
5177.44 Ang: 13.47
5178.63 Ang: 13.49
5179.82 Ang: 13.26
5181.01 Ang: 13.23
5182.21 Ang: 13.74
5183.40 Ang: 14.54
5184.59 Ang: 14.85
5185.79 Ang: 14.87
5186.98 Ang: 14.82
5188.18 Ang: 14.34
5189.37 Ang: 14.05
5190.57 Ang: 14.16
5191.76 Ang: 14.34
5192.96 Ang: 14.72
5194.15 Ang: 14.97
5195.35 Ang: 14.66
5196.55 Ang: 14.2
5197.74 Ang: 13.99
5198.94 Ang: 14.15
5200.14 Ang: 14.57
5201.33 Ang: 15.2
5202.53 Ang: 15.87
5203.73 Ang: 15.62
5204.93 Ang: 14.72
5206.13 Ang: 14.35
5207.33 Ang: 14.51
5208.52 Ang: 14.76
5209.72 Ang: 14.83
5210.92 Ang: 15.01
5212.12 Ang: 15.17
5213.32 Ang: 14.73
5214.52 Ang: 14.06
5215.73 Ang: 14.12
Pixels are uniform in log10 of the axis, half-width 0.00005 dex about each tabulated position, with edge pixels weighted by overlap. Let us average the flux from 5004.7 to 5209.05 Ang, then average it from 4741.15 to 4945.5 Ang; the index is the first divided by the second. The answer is 0.8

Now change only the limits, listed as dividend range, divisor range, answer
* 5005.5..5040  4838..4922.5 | 0.88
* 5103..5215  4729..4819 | 0.64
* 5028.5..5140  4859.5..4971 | 0.91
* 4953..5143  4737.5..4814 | 0.64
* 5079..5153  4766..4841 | 0.64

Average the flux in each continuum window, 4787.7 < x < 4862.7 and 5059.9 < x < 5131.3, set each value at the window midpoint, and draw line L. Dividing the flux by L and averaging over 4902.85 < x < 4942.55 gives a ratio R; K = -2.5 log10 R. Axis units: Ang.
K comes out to 0.19 mag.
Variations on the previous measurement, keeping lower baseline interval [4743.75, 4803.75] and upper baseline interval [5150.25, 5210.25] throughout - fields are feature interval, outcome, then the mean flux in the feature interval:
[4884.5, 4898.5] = 0.258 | 16.1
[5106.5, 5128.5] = 0.121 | 14.1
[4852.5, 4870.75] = 0.196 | 17.6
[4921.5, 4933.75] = 0.295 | 15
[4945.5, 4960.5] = 0.267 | 15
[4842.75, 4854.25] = 0.200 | 17.8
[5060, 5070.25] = 0.152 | 14.7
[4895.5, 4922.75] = 0.294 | 15.3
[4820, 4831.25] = 0.103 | 19.9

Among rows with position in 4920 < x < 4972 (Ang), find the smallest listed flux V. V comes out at 13.77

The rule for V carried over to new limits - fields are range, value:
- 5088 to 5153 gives 13.38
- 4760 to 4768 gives 22.29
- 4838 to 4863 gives 16.52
